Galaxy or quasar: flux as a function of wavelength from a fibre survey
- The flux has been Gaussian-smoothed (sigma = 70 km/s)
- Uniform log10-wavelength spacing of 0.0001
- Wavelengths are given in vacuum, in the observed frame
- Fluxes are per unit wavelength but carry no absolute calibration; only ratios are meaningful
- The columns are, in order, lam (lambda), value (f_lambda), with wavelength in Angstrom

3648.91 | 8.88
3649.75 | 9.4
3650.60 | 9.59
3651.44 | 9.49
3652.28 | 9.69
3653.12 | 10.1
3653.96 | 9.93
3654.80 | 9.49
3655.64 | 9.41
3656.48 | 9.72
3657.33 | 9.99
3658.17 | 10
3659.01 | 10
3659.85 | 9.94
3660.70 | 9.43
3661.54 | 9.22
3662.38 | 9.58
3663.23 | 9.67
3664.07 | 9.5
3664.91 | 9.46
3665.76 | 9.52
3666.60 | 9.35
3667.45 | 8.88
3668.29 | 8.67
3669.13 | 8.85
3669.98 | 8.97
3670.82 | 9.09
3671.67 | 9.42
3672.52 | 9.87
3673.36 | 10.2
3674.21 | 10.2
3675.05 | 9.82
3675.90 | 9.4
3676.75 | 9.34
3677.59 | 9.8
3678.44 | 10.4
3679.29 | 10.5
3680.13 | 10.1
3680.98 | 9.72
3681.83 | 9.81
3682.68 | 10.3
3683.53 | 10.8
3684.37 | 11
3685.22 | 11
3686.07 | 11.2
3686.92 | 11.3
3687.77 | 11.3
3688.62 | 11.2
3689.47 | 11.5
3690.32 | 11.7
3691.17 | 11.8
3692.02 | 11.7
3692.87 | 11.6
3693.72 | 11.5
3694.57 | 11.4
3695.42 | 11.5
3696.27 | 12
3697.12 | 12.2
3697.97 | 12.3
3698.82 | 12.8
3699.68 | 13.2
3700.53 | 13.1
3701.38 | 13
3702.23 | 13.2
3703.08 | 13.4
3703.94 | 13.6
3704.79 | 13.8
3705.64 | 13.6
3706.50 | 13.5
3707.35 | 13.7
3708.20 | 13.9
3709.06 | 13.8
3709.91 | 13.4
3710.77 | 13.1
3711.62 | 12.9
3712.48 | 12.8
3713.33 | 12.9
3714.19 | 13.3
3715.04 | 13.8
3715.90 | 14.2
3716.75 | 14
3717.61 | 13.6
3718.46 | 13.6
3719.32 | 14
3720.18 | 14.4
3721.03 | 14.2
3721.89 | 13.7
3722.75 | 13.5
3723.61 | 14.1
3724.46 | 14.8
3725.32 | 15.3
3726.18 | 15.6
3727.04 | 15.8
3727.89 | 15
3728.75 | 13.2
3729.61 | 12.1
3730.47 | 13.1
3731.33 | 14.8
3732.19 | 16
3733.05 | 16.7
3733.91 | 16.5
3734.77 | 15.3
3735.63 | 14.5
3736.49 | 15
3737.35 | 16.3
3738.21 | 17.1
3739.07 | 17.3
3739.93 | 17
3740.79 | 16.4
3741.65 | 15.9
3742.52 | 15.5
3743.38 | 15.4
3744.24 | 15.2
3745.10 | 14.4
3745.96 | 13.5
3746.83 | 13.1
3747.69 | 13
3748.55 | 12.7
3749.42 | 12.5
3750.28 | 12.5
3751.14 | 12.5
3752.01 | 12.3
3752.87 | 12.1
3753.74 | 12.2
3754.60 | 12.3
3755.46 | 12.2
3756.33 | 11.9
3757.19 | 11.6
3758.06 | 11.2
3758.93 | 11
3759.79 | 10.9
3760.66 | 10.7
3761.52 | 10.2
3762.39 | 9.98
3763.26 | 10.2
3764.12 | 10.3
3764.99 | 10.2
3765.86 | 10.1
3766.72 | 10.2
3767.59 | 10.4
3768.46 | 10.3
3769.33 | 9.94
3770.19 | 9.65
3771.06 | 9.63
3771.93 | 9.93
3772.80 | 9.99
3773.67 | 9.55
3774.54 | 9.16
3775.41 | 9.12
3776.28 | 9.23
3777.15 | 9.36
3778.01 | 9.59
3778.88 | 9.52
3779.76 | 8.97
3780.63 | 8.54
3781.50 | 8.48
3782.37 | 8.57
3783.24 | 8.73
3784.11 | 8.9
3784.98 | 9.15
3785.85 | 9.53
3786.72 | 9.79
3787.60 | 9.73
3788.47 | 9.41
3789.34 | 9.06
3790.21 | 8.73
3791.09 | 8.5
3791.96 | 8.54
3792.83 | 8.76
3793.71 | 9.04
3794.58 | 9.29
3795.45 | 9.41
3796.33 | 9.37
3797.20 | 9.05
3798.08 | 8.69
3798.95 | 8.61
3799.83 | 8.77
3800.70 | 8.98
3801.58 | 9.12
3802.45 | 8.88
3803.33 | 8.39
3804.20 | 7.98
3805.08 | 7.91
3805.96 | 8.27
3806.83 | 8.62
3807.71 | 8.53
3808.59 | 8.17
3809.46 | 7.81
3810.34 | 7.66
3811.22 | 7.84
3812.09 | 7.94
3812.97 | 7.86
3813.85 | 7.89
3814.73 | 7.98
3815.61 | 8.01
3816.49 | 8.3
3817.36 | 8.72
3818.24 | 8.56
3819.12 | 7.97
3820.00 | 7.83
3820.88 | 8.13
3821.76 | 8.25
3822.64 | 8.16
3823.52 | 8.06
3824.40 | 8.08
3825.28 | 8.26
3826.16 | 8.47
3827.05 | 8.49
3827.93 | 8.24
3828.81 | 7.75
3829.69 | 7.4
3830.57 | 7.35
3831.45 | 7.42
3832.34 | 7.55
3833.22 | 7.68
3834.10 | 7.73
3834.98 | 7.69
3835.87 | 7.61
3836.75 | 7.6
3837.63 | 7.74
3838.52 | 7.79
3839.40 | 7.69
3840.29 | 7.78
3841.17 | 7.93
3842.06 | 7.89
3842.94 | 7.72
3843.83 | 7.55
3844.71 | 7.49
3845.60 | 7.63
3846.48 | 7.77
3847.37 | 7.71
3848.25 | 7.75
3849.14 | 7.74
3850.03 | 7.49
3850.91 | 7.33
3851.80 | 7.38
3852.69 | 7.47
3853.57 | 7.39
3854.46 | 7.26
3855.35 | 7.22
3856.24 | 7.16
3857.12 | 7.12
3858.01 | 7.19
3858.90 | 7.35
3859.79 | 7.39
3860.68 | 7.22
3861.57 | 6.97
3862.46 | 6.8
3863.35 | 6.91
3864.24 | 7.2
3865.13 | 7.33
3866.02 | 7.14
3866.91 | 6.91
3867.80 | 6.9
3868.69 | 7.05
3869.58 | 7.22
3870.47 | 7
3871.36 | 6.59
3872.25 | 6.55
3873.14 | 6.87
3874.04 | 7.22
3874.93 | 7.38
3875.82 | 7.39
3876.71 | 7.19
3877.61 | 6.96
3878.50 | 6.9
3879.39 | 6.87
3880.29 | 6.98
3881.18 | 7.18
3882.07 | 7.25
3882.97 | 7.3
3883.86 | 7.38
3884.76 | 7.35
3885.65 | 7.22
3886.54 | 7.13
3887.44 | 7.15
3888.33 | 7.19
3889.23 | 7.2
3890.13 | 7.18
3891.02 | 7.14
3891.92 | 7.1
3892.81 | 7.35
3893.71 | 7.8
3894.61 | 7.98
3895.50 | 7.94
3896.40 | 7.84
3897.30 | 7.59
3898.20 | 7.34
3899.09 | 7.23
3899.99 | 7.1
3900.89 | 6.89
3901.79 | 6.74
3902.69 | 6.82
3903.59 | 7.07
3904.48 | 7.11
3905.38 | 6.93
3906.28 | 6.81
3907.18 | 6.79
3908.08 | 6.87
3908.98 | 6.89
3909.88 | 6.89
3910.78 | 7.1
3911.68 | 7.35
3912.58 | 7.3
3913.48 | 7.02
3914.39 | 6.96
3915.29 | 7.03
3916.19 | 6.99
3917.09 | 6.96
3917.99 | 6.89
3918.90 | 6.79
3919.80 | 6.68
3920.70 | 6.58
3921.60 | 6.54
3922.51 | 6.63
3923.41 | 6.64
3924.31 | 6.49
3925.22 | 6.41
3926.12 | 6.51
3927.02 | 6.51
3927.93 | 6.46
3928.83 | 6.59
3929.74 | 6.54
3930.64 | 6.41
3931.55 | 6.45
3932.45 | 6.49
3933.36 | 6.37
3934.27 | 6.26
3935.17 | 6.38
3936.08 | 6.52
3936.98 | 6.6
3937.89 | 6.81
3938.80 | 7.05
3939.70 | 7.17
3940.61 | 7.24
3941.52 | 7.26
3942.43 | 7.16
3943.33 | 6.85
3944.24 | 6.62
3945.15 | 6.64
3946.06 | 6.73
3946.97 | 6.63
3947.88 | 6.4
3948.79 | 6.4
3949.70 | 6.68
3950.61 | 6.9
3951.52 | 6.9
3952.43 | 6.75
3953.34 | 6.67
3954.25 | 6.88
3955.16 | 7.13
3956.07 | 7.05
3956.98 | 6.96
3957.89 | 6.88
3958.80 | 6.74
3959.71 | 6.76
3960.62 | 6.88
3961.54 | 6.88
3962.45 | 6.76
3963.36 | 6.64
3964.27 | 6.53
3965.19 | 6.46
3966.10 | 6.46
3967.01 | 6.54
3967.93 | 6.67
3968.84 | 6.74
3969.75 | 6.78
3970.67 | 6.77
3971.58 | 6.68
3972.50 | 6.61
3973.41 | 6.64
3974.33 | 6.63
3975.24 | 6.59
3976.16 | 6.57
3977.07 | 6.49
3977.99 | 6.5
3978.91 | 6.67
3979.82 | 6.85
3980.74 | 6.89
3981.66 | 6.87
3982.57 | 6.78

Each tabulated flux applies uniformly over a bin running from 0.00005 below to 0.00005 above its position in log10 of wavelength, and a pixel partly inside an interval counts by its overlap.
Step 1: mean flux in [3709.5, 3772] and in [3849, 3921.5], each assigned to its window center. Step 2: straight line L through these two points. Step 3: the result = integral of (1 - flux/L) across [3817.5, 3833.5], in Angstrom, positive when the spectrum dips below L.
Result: 2.8 Angstrom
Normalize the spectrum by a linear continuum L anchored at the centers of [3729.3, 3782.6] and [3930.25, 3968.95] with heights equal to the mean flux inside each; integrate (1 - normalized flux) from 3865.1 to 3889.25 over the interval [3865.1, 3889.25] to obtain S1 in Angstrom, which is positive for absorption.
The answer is 4.6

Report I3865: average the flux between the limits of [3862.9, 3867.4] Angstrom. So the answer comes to 7.1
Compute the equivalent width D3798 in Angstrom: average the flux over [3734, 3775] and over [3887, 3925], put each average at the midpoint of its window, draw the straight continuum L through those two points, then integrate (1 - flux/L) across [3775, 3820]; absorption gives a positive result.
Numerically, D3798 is 9.2 Angstrom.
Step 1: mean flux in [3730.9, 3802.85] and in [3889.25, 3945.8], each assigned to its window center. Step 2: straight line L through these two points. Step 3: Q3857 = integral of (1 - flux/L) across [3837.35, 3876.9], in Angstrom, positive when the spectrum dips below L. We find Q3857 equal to 6.1 Angstrom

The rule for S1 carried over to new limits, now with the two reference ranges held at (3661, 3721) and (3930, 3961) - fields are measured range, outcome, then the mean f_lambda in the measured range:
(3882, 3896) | 0.8 Angstrom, 7.36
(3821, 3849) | 3.2 Angstrom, 7.82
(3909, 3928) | 1.2 Angstrom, 6.8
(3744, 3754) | -2.4 Angstrom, 13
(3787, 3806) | 1.4 Angstrom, 8.86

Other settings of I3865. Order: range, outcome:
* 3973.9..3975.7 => 6.62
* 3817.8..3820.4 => 8.12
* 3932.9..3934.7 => 6.29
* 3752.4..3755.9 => 12.2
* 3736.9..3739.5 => 16.9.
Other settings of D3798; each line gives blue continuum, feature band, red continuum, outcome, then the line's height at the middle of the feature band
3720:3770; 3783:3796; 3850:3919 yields 2.6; 11.3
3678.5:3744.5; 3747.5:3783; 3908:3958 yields 3.9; 11.8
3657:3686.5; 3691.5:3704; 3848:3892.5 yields -3.9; 9.46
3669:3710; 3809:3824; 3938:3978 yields 1.9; 9.23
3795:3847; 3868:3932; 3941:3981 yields 2.8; 7.33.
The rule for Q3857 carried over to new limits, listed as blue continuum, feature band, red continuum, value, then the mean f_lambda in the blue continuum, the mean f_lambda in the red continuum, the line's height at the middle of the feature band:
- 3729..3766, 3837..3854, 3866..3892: 2.0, 13.4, 7.1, 8.69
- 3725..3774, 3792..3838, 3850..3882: 6.8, 12.9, 7.12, 9.67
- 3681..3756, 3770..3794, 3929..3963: 4.9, 13.4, 6.75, 11.6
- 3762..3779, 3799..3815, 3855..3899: 1.2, 9.83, 7.2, 8.92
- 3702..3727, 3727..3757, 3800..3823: -5.0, 13.8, 8.23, 12.2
